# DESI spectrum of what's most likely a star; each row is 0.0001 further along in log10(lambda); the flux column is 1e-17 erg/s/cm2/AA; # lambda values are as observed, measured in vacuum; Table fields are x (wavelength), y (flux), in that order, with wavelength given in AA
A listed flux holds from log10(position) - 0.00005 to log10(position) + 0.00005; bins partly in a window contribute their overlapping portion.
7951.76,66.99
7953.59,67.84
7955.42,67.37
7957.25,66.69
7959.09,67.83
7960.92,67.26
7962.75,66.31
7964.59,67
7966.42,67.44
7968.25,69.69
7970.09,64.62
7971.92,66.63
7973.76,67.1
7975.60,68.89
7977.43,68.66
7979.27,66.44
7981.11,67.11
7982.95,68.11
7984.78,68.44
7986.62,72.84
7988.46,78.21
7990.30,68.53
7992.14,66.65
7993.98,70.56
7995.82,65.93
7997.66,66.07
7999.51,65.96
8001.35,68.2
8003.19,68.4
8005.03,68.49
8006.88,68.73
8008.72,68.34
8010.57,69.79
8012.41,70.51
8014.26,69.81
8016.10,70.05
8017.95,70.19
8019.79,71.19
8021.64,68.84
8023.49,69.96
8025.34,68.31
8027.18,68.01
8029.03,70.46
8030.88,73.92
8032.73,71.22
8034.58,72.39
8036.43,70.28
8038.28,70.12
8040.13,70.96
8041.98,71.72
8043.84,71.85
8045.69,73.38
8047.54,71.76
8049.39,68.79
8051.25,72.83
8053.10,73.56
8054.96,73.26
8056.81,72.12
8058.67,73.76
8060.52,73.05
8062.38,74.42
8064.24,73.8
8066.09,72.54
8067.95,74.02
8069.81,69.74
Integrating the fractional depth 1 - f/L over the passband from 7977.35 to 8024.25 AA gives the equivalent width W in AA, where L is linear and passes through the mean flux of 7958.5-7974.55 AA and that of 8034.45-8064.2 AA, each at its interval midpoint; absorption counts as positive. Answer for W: 0.1 AA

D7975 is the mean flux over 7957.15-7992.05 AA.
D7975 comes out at 68.3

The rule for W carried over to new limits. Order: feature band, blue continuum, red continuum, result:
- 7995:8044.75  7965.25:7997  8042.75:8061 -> 0.7 AA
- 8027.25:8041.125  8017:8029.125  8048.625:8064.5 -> -0.1 AA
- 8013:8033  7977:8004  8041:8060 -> 0.1 AA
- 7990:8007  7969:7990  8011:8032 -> 0.4 AA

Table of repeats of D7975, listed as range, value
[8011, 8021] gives 70.3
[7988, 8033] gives 69.3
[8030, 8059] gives 71.9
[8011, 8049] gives 70.7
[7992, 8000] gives 67.1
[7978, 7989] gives 69.9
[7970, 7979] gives 67.4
